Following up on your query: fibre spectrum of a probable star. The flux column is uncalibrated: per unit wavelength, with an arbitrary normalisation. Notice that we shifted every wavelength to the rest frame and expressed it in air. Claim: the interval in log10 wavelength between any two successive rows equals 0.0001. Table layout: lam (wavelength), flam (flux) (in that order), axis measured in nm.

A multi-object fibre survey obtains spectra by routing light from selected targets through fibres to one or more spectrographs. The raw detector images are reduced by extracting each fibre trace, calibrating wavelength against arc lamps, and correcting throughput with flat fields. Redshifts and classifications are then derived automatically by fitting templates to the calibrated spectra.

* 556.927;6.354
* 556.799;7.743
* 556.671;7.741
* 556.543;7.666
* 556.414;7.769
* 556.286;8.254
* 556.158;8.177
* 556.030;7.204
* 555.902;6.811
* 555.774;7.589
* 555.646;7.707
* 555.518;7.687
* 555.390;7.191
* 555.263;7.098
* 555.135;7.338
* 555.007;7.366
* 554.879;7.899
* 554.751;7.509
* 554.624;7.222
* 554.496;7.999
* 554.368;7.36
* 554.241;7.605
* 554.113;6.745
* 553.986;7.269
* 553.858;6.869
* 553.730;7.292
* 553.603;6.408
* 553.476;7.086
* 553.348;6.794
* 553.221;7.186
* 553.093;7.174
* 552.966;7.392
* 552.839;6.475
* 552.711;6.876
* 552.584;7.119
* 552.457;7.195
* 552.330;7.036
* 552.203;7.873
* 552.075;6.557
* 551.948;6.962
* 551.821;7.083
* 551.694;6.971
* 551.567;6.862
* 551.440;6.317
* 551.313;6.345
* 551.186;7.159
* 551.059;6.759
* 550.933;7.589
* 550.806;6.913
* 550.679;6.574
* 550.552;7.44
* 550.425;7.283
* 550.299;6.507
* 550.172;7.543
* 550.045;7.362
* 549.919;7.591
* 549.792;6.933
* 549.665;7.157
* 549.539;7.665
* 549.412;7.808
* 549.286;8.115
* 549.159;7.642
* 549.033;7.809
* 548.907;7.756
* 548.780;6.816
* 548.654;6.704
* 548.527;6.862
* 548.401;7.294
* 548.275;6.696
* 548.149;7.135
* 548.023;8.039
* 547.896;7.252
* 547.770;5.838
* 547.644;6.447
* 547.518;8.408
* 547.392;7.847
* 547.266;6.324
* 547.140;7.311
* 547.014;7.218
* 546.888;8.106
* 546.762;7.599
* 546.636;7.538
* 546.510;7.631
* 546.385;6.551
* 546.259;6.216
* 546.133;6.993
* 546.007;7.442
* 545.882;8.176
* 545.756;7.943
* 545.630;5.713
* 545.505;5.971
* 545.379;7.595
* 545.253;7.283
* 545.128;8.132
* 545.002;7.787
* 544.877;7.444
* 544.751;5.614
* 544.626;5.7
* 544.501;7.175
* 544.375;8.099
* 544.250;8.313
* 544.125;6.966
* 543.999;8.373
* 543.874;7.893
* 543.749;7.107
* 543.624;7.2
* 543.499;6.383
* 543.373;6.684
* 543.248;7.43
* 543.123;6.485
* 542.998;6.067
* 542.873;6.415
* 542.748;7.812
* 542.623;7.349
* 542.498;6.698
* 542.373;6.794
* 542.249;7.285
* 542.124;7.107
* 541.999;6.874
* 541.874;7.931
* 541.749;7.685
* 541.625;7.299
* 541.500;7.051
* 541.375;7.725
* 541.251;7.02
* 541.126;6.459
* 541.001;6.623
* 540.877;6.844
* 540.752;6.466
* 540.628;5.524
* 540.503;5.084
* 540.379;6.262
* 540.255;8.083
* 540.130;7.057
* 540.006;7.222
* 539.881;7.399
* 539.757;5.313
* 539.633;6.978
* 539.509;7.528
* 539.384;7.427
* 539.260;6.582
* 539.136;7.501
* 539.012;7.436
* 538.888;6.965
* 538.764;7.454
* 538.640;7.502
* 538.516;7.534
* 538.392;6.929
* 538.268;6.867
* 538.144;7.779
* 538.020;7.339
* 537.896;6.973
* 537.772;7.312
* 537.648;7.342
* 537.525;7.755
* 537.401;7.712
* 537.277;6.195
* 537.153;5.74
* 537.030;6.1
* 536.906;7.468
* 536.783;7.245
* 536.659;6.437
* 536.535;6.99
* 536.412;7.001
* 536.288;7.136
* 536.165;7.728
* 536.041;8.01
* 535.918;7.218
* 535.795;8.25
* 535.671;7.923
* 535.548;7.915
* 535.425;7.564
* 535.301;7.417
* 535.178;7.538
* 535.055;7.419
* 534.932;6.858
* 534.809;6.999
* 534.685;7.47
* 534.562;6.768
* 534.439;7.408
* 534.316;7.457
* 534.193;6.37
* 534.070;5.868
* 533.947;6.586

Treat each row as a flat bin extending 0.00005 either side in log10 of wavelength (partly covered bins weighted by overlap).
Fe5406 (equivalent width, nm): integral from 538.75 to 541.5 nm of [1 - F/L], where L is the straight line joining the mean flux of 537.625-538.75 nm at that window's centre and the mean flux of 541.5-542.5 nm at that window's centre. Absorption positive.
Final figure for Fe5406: 0.15 nm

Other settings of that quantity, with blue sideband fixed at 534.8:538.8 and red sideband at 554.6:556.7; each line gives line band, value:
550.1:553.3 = 0.205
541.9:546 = 0.133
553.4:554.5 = 0.057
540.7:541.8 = 0.047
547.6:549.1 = 0.075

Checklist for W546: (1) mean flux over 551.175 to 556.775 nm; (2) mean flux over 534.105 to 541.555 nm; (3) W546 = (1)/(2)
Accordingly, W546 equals 1.02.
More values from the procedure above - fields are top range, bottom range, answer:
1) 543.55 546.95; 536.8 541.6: 1.04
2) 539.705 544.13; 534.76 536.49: 0.93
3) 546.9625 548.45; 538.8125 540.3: 1.00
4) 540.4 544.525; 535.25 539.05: 0.97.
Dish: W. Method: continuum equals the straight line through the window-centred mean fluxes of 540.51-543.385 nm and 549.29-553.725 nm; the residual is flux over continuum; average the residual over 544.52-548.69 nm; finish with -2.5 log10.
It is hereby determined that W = -0.02 mag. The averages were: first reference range 6.91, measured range 7.12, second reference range 7.08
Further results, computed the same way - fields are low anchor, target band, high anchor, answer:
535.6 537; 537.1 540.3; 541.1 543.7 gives 0.01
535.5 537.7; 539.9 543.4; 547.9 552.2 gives 0.04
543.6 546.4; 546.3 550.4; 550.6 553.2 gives -0.03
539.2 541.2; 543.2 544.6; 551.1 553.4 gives -0.09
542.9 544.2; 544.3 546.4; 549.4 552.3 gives 0.00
